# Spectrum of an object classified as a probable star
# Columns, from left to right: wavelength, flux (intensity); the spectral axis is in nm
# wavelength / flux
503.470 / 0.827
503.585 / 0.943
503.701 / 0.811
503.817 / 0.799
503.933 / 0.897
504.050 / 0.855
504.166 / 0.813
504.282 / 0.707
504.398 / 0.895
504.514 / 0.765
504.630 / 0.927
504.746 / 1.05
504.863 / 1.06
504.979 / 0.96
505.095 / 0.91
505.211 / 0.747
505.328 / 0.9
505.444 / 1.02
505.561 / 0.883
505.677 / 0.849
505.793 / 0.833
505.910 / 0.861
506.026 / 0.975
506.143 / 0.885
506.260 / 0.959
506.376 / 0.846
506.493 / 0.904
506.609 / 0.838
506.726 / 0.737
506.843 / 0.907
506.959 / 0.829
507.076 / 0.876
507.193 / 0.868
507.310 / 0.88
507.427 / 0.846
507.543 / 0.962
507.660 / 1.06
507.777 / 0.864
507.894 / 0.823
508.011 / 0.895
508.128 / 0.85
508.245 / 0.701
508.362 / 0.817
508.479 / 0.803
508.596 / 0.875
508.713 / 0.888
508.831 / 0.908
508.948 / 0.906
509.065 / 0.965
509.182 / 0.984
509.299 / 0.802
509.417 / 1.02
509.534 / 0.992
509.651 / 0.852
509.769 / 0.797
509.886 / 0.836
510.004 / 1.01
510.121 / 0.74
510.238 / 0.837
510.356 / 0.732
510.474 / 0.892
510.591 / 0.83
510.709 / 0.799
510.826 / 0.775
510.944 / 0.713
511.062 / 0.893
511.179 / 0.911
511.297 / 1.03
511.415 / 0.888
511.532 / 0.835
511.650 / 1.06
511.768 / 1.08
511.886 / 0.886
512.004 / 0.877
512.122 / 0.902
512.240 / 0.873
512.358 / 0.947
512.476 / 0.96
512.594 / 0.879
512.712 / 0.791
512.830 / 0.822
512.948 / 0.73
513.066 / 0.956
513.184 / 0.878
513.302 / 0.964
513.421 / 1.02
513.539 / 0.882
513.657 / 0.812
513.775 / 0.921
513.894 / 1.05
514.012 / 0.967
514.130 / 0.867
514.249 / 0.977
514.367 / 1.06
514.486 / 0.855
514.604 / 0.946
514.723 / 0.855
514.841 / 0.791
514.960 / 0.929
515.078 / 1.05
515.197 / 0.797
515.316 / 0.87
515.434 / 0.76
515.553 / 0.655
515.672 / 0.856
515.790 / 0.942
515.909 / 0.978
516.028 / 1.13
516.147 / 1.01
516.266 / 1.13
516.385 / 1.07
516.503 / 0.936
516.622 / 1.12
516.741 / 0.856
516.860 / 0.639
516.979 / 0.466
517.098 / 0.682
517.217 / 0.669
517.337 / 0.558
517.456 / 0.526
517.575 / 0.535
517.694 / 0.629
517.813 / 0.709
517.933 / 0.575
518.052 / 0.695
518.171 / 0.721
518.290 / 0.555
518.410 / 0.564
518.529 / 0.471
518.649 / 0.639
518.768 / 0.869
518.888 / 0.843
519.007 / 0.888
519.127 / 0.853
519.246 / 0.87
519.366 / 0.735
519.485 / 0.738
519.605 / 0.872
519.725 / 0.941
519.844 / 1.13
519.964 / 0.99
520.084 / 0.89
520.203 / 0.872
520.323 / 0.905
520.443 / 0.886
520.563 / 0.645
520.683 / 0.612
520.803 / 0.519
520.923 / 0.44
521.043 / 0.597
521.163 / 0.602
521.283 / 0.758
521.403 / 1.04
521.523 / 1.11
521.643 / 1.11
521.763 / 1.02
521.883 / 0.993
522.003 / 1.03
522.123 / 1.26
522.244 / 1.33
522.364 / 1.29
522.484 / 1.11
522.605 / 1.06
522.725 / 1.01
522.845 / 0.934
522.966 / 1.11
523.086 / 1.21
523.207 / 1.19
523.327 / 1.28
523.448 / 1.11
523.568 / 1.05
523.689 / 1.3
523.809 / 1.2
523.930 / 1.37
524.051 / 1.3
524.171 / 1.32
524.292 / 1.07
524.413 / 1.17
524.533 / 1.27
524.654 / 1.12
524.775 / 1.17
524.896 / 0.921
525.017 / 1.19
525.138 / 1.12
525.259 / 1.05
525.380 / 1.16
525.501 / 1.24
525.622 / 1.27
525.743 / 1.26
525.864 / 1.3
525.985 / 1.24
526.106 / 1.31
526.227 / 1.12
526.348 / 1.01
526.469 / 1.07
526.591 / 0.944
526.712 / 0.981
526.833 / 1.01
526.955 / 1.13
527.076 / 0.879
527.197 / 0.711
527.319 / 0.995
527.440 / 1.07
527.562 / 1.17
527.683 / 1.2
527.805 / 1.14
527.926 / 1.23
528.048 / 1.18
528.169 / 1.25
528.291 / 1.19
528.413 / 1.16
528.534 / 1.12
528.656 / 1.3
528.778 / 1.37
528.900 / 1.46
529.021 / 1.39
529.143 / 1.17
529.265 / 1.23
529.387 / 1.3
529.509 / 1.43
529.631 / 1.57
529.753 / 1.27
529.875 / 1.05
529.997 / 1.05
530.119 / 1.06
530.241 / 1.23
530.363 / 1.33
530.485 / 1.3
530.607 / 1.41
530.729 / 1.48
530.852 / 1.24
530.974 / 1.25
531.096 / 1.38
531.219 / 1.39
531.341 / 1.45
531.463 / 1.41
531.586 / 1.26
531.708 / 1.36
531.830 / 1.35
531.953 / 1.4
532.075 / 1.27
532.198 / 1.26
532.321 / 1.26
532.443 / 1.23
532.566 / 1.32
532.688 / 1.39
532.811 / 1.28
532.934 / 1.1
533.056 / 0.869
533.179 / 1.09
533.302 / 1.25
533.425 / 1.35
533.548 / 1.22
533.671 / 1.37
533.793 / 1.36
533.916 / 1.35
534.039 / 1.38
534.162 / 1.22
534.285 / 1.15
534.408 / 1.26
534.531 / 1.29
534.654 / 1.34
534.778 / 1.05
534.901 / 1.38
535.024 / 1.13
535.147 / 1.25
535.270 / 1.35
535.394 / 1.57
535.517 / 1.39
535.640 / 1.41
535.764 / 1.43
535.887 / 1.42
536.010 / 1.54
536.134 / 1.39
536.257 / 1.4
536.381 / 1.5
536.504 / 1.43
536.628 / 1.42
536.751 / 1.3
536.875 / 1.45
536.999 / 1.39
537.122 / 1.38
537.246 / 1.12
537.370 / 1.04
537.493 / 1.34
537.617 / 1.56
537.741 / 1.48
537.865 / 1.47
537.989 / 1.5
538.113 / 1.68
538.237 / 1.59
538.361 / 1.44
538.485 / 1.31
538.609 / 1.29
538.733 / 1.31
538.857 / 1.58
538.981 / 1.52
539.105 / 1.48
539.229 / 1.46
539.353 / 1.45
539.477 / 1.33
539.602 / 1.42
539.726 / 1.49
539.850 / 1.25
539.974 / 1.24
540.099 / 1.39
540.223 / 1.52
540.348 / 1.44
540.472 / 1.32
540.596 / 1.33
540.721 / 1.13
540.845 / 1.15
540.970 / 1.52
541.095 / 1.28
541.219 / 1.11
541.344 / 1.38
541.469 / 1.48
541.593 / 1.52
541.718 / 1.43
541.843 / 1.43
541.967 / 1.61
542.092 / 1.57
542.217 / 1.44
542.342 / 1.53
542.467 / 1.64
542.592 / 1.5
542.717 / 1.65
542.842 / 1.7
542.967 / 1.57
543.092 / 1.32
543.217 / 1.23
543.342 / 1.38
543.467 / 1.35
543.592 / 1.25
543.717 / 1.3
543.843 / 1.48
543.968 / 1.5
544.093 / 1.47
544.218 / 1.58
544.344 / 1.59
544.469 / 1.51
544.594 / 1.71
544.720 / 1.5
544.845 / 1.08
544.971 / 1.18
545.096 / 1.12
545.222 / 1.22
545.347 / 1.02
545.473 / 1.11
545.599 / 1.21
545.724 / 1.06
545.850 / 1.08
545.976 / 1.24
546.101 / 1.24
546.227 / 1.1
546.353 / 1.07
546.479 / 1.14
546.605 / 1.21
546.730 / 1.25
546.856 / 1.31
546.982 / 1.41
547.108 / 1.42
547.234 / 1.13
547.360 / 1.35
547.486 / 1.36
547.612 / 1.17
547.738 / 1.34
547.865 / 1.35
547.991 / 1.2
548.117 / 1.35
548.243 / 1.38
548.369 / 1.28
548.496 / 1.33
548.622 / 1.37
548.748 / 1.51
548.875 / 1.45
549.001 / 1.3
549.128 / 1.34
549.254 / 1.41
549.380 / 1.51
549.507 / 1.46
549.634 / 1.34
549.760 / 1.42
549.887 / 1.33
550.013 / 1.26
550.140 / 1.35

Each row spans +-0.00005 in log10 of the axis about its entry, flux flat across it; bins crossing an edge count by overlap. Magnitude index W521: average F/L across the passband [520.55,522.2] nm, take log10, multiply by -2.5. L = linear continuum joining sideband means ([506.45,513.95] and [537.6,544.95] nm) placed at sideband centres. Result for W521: 0.264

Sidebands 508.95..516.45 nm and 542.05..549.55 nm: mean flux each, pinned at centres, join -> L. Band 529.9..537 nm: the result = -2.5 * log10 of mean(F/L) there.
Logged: -0.11 mag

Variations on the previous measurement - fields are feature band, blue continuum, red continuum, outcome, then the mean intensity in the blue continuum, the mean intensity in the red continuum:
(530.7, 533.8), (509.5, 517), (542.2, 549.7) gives -0.119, 0.895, 1.34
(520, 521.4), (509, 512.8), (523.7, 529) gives 0.418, 0.887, 1.16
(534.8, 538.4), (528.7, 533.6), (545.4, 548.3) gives -0.107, 1.29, 1.24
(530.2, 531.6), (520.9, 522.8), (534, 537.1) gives -0.098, 0.996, 1.35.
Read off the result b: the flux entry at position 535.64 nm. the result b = 1.41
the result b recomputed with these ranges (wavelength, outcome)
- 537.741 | 1.48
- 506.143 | 0.885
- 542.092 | 1.57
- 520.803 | 0.519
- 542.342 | 1.53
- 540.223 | 1.52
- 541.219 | 1.11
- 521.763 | 1.02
